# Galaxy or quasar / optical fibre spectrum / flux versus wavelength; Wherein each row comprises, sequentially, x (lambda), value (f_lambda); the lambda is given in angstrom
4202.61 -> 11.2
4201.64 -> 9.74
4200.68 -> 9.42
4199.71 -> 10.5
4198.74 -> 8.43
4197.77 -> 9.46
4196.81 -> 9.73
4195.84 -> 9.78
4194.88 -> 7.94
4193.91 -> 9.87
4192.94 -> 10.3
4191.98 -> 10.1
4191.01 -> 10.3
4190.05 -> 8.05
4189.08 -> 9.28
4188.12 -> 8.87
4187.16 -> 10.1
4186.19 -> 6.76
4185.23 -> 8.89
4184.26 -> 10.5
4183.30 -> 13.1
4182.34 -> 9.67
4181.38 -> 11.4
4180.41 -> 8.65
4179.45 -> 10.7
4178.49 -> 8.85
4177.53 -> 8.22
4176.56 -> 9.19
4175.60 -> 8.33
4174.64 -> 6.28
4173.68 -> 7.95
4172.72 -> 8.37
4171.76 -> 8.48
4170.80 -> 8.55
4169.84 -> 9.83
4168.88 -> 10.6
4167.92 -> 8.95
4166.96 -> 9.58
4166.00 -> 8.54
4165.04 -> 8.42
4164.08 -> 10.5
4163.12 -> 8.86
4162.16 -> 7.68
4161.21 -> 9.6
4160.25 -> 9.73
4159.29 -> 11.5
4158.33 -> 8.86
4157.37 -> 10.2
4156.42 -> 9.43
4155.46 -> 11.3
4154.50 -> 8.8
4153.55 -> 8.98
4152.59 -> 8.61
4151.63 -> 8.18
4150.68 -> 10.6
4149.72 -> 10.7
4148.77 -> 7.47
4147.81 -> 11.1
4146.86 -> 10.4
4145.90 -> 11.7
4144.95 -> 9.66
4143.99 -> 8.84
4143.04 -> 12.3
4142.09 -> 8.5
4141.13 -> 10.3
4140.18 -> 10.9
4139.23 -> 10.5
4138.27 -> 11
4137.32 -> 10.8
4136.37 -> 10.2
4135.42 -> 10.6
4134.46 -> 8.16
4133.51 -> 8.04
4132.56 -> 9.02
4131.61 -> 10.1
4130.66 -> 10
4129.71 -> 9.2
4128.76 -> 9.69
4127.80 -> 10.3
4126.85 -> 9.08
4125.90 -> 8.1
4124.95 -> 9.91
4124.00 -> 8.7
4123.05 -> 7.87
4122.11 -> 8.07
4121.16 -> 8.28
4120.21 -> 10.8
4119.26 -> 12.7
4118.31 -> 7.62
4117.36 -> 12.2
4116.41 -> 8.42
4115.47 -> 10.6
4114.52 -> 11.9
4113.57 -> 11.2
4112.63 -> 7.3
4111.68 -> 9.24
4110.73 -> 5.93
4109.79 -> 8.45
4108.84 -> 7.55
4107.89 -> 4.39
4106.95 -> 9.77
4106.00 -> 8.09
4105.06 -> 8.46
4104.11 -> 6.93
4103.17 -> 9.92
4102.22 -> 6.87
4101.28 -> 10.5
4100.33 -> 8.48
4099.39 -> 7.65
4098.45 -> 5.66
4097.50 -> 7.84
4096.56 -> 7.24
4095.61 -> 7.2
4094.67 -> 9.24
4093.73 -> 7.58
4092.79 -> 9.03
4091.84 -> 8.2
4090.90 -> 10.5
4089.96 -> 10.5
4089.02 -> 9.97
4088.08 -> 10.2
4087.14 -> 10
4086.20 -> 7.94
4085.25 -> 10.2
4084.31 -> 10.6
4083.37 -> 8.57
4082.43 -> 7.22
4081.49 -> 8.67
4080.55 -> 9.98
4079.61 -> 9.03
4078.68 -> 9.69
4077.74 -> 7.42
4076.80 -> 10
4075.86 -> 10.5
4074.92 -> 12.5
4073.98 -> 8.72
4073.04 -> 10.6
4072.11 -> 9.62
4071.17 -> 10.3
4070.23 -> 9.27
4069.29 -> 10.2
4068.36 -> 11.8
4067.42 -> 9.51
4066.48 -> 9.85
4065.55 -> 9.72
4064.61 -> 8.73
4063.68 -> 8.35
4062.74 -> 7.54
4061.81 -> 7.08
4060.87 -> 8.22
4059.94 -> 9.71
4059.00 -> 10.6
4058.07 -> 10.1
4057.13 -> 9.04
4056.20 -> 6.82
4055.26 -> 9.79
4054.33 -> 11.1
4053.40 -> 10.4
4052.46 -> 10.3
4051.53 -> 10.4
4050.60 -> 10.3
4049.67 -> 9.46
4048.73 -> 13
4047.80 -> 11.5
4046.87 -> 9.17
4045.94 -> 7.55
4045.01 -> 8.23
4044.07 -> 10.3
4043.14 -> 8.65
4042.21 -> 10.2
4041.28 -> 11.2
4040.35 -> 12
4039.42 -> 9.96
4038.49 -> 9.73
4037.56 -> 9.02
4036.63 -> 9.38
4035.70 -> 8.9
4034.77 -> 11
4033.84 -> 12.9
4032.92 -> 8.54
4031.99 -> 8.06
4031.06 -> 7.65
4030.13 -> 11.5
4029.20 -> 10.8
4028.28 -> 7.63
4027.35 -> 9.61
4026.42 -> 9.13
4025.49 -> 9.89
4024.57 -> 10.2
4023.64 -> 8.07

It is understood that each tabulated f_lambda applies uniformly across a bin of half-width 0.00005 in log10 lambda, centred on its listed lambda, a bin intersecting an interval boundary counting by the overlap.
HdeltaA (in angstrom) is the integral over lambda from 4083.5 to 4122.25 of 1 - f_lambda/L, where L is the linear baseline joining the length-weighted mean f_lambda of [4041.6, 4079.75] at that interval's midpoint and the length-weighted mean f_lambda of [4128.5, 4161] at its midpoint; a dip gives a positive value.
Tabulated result 3.6 angstrom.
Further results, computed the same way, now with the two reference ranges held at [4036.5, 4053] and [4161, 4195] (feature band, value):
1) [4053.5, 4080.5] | 1.0 angstrom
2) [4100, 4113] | 2.2 angstrom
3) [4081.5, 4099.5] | 1.9 angstrom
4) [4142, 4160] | -1.0 angstrom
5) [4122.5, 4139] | 0.1 angstrom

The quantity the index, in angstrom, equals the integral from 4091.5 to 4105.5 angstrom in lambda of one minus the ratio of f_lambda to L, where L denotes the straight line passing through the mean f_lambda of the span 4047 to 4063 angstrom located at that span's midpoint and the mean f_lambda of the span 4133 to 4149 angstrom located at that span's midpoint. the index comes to 2.6 angstrom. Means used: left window 9.74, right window 10.1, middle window 8.05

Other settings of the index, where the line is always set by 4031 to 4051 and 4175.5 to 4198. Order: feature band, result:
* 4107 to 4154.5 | 1.0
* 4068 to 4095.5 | 0.7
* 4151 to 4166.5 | 0.4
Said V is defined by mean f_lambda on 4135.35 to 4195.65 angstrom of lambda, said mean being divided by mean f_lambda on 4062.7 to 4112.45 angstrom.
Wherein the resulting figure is 1.1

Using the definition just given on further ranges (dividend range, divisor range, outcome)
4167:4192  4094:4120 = 1.07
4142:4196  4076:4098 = 1.05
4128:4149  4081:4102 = 1.14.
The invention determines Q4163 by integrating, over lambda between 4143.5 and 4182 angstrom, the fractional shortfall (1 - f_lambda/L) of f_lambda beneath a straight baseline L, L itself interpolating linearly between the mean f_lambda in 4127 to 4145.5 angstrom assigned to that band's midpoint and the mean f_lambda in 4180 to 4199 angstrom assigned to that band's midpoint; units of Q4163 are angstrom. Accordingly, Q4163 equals 1.6 angstrom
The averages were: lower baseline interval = 9.89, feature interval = 9.34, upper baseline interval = 9.57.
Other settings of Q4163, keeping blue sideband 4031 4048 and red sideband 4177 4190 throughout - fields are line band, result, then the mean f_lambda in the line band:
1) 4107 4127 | 1.3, 8.99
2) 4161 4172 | 0.5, 9.14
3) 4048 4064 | 0.2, 9.58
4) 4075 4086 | 0.4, 9.34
